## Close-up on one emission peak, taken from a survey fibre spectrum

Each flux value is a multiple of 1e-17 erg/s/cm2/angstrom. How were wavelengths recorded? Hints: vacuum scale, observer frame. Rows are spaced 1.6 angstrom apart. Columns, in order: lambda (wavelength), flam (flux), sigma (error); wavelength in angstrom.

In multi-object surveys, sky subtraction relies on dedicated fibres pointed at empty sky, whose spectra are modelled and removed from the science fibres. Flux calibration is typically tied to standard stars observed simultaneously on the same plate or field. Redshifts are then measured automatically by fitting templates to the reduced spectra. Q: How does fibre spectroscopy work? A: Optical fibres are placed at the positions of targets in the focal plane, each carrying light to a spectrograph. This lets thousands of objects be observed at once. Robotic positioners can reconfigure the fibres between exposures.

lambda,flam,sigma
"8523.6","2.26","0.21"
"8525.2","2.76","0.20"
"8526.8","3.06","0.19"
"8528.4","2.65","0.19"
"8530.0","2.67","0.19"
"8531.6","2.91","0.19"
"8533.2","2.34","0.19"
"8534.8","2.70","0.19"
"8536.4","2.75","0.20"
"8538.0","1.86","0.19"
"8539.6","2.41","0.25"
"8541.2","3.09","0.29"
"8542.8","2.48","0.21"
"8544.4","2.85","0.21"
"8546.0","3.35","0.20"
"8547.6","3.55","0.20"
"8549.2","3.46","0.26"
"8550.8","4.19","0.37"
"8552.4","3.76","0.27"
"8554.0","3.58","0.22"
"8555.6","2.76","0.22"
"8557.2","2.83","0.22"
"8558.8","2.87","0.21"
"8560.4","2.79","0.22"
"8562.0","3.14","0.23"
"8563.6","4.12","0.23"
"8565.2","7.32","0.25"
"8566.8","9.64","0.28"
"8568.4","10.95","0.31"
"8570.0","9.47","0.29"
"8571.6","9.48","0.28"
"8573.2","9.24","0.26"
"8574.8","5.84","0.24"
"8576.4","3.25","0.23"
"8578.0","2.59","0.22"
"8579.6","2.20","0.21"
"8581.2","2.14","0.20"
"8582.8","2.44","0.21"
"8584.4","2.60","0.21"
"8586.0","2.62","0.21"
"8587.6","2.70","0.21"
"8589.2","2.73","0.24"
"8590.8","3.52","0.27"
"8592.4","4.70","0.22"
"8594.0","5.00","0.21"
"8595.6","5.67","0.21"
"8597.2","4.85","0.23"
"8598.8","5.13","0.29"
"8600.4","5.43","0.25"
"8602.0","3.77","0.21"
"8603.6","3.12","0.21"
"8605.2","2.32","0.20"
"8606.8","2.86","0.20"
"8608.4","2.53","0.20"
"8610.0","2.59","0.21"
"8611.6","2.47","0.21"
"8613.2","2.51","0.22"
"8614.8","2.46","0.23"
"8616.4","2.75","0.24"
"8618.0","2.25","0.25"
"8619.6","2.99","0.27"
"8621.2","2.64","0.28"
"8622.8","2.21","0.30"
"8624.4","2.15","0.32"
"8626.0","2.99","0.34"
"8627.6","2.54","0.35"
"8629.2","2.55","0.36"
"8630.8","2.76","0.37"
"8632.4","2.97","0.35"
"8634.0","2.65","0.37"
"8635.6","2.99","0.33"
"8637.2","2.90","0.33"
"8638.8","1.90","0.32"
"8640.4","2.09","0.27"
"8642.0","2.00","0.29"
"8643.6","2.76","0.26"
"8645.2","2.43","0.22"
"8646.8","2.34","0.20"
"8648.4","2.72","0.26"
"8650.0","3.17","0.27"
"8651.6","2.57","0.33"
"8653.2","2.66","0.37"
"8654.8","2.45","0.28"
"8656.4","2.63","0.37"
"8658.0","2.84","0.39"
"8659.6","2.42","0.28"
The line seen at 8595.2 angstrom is [N II] 6583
